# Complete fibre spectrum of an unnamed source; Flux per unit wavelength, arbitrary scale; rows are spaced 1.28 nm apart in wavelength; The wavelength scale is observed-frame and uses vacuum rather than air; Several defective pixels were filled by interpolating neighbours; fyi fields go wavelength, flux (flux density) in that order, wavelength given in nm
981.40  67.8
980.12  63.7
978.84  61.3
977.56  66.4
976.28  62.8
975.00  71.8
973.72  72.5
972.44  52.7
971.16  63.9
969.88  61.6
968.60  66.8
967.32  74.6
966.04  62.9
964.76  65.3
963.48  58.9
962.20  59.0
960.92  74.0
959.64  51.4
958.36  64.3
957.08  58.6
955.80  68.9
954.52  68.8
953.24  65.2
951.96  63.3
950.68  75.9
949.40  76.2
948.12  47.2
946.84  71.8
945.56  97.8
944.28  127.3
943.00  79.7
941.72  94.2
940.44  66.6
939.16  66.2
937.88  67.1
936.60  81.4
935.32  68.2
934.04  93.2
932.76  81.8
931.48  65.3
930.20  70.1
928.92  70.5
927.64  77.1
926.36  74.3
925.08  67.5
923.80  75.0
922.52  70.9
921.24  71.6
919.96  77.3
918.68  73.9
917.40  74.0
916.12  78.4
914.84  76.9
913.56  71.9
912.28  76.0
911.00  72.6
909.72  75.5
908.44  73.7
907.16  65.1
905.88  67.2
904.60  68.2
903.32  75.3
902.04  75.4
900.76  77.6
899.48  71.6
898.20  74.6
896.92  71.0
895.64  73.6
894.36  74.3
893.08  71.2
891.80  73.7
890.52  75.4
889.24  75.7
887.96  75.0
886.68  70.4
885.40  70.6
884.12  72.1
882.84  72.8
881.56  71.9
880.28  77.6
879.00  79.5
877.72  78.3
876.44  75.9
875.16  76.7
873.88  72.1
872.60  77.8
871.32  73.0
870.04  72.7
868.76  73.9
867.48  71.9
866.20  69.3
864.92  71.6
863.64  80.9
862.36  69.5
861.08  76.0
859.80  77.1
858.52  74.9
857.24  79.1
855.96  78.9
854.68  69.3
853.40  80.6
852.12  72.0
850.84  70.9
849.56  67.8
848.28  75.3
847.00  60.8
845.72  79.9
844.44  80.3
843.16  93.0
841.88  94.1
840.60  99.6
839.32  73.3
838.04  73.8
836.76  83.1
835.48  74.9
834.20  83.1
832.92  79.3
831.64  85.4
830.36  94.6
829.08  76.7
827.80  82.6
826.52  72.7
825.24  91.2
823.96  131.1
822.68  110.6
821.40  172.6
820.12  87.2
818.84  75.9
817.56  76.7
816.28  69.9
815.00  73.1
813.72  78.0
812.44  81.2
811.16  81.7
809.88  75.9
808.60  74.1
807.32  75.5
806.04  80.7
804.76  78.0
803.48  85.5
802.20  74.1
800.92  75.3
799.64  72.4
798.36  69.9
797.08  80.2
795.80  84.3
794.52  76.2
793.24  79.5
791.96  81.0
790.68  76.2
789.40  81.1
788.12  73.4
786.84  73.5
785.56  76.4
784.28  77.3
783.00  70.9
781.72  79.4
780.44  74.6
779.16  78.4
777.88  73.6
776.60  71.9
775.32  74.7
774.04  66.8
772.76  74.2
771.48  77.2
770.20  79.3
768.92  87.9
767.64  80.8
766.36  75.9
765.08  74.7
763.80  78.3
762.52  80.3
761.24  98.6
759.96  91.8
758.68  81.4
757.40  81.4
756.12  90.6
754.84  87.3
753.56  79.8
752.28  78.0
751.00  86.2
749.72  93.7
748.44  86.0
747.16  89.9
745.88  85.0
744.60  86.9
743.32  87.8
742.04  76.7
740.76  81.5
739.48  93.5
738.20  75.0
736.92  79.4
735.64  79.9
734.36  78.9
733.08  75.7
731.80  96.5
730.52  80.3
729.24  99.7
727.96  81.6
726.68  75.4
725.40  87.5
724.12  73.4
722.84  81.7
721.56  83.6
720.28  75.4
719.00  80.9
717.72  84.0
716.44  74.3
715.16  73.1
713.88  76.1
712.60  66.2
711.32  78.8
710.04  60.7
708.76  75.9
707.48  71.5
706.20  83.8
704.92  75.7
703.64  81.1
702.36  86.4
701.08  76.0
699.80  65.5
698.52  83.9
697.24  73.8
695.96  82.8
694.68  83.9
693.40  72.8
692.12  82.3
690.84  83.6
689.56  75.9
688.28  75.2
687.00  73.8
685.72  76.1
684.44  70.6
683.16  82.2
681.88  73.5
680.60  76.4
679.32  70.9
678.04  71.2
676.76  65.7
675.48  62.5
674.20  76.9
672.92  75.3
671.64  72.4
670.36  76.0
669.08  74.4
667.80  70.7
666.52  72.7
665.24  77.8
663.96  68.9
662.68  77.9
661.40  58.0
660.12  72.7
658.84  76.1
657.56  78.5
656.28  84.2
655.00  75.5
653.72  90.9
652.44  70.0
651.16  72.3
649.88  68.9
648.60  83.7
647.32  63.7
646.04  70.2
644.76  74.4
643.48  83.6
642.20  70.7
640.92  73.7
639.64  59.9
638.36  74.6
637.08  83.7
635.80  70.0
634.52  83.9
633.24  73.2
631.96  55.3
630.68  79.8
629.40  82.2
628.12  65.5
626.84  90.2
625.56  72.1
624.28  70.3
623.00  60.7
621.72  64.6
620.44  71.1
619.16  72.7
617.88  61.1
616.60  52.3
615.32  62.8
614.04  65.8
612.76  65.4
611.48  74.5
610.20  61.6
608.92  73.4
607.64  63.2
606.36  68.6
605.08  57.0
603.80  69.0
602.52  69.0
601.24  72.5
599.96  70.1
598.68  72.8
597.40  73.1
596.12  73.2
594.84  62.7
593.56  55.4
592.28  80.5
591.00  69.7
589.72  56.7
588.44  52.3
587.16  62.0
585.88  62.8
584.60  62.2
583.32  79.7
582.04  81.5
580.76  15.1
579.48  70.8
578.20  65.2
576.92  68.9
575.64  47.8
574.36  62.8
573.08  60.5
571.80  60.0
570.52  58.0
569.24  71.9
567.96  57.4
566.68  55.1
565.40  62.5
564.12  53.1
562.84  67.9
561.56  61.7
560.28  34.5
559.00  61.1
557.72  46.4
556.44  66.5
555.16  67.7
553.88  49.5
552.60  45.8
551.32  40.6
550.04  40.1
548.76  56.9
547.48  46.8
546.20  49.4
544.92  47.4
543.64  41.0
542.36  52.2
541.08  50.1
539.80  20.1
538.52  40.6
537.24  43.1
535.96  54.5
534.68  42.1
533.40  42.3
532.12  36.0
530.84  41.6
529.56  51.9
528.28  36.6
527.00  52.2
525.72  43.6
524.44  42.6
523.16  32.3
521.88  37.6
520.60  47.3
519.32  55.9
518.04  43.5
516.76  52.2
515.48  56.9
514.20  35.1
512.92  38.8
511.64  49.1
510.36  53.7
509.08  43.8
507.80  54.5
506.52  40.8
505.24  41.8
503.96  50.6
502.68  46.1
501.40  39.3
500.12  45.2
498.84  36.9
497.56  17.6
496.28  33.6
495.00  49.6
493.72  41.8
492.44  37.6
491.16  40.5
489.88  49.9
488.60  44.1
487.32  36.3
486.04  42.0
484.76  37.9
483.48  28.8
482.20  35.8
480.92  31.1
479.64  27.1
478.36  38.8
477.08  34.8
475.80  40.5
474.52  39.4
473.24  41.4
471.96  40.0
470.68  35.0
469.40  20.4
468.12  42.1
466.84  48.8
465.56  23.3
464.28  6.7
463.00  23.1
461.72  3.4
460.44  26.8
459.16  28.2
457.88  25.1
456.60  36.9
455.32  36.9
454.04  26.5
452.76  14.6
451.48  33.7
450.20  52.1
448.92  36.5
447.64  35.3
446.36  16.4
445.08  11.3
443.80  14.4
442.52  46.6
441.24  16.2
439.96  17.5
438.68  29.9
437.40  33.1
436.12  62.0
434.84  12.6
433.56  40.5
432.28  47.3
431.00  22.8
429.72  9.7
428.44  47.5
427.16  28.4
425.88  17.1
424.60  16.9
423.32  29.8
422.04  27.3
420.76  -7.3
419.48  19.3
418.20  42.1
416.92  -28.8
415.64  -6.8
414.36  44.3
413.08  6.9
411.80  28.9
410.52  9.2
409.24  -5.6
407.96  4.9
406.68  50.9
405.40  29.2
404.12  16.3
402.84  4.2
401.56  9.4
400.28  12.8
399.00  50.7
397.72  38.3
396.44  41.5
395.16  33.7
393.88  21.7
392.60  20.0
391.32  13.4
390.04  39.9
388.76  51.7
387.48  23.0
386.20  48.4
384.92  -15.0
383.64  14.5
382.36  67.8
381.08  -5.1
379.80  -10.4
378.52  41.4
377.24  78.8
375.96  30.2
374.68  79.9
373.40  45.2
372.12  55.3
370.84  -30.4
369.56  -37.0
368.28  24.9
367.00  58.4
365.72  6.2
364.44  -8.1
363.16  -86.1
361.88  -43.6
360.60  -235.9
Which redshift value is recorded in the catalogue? 0.252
